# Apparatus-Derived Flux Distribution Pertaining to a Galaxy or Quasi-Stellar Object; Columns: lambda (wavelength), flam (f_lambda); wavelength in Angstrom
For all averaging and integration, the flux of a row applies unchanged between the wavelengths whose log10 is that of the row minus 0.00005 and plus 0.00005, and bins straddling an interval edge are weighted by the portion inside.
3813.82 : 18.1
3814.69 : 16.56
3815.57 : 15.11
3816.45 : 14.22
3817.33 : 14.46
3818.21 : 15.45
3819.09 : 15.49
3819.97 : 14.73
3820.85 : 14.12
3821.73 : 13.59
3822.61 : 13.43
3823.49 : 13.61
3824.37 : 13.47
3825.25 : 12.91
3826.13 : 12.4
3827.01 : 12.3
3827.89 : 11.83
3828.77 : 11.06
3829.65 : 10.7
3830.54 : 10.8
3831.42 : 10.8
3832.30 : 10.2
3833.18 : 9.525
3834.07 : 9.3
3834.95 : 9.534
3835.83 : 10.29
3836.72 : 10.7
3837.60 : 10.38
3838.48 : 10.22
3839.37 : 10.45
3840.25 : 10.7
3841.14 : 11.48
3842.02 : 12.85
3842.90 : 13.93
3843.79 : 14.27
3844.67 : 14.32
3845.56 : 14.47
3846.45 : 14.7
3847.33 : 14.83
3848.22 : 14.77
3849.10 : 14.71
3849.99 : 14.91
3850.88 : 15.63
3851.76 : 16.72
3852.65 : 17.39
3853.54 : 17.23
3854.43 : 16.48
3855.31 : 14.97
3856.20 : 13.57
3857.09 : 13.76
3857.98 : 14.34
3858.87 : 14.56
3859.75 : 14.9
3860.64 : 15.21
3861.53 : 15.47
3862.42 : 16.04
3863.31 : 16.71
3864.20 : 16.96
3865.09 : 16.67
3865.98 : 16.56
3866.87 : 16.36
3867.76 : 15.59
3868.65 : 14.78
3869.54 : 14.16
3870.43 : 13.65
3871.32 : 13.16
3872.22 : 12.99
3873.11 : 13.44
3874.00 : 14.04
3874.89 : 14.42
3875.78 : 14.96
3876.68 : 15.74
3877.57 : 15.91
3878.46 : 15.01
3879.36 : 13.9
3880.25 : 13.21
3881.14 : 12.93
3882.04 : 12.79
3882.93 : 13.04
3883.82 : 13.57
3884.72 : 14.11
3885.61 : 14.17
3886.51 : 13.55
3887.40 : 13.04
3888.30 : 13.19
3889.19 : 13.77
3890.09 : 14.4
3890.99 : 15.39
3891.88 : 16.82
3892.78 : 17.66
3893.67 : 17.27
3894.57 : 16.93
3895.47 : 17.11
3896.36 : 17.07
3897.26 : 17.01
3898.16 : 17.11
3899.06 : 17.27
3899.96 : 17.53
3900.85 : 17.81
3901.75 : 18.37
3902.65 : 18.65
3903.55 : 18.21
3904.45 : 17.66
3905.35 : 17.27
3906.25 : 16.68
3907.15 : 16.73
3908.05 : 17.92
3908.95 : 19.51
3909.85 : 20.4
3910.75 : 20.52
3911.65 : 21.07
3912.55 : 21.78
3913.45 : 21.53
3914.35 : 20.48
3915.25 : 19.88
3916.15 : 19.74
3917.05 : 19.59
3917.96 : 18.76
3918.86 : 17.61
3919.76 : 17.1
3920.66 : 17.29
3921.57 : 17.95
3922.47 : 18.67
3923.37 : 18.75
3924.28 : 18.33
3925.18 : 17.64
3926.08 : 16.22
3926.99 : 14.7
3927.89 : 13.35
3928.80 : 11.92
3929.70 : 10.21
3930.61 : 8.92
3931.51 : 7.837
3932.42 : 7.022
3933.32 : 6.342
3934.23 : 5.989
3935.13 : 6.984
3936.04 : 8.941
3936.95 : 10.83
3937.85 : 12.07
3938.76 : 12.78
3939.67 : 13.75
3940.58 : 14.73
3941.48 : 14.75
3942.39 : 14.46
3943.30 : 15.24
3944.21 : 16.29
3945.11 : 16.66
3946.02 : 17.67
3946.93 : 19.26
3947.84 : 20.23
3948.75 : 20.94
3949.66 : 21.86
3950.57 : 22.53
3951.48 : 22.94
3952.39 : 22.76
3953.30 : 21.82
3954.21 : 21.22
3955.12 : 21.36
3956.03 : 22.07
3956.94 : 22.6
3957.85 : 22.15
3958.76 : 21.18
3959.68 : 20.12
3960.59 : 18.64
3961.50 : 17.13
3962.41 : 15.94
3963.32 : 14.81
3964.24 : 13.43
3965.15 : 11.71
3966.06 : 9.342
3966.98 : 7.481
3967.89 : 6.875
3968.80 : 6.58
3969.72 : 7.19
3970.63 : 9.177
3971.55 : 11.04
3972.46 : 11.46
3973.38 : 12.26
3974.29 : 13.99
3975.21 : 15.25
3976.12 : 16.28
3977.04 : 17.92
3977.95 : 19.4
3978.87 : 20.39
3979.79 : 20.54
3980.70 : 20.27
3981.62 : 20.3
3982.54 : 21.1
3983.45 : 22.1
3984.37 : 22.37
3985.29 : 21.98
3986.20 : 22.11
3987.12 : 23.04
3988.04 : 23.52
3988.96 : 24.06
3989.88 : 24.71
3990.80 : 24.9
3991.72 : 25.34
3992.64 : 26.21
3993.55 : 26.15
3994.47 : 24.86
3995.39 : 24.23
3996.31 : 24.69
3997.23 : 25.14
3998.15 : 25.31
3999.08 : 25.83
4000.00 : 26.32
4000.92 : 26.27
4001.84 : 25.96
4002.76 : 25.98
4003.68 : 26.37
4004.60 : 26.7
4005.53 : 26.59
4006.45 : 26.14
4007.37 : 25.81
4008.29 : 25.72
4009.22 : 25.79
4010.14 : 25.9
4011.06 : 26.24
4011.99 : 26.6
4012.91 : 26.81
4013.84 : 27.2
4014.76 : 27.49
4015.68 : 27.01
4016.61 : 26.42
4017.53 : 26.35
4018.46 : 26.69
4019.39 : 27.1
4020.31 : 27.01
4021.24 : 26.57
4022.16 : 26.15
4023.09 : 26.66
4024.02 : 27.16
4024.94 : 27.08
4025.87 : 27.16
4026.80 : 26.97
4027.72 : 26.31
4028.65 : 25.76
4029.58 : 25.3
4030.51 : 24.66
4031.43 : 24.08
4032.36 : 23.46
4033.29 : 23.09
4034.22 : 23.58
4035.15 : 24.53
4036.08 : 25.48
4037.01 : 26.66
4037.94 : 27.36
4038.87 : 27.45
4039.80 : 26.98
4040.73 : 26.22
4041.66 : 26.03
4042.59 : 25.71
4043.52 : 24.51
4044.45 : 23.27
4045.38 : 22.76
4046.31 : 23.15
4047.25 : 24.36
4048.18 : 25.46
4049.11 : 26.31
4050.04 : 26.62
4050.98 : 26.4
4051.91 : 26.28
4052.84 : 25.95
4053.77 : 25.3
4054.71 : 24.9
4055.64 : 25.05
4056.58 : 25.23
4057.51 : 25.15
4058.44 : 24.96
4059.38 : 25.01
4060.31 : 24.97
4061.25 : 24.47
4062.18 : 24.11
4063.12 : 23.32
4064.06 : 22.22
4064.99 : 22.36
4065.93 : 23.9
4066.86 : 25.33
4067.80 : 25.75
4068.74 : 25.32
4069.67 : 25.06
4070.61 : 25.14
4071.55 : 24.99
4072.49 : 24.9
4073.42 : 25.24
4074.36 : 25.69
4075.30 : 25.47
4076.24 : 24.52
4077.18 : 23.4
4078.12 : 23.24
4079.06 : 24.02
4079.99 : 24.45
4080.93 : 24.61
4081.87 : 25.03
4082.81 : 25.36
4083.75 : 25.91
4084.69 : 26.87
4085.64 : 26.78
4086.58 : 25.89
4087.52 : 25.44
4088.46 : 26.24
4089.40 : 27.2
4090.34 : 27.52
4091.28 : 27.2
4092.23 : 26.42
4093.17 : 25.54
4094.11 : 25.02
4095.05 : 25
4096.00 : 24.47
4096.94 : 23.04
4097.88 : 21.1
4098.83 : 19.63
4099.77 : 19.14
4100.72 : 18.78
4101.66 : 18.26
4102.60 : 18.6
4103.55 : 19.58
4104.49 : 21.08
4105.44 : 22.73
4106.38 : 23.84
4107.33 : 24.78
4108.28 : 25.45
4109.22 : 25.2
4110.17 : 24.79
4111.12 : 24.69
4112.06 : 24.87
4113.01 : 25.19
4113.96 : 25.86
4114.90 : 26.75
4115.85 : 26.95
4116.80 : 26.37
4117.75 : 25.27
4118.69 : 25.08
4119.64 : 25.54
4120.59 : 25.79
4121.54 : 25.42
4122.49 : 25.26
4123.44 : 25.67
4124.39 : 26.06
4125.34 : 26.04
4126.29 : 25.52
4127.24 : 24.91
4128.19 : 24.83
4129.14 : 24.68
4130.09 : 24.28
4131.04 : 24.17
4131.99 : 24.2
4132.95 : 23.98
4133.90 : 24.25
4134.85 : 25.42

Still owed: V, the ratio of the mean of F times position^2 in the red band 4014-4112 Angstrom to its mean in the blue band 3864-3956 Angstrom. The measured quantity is 1.67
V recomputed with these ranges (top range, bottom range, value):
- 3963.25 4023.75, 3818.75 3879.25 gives 1.71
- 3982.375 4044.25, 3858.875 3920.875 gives 1.66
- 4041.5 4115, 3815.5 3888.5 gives 1.99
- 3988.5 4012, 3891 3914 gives 1.48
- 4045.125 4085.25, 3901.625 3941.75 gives 1.71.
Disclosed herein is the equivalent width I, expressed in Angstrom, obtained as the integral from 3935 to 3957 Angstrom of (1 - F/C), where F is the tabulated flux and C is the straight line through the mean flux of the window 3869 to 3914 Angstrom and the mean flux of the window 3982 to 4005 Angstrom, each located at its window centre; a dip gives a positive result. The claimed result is 3.5 Angstrom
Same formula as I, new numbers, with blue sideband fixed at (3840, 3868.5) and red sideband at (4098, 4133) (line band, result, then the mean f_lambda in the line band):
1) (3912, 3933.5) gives 1.6 Angstrom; 16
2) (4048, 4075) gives -3.5 Angstrom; 25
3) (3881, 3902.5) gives 1.0 Angstrom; 15.6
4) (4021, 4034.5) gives -3.0 Angstrom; 25.6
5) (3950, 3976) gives 4.0 Angstrom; 15.8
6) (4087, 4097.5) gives -1.1 Angstrom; 25.7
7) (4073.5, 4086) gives -1.2 Angstrom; 25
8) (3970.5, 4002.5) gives -2.9 Angstrom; 21.4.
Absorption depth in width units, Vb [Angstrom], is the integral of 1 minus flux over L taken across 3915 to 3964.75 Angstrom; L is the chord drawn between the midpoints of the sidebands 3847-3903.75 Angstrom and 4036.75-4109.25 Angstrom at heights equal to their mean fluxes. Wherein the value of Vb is 5.4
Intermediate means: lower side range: 15.3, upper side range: 24.6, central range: 16.4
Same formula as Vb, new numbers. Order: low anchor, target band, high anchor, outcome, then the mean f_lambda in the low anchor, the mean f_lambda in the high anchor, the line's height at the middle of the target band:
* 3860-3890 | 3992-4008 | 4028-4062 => -2.5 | 14.5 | 25.2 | 22.4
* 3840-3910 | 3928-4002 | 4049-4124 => 7.1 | 15.4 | 24.6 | 19.3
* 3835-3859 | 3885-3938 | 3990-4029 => 7.5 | 13.7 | 26.2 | 18.7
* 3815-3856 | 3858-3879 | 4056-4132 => -0.7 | 13.2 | 24.5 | 14.6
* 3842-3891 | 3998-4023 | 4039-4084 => -4.7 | 14.7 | 24.9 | 22.2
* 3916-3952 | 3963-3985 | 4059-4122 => 3.7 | 15.1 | 24.4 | 17.5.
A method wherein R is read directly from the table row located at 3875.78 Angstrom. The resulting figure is 14.96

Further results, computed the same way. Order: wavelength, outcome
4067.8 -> 25.75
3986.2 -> 22.11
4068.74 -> 25.32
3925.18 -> 17.64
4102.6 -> 18.6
